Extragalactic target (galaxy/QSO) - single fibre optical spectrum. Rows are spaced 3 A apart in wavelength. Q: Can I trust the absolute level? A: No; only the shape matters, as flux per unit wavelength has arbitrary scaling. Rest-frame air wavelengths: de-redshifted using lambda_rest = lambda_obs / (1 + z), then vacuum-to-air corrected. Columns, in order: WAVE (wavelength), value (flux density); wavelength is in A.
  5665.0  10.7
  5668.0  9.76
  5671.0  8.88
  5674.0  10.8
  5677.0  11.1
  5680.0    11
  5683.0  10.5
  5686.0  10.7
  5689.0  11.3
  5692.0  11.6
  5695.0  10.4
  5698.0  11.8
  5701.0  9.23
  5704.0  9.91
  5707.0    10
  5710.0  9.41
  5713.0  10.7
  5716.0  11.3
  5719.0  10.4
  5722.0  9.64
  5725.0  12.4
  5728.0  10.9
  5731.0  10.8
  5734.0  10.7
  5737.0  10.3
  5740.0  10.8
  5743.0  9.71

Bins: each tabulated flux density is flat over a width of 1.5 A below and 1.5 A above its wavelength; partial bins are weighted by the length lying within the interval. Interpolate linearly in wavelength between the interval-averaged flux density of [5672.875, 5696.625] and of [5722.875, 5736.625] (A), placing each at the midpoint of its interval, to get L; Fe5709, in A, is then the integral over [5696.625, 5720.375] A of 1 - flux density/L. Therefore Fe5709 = 1.4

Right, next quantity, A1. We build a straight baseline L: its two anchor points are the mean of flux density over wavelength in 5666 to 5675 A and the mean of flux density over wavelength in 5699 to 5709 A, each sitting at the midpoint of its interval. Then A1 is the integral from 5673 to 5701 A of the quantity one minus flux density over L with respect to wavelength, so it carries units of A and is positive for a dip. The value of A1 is -3.2 A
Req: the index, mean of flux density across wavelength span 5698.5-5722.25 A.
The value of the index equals 10.2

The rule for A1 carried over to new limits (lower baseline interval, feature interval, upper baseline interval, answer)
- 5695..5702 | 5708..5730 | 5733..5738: -0.3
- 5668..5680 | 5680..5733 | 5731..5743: -1.3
